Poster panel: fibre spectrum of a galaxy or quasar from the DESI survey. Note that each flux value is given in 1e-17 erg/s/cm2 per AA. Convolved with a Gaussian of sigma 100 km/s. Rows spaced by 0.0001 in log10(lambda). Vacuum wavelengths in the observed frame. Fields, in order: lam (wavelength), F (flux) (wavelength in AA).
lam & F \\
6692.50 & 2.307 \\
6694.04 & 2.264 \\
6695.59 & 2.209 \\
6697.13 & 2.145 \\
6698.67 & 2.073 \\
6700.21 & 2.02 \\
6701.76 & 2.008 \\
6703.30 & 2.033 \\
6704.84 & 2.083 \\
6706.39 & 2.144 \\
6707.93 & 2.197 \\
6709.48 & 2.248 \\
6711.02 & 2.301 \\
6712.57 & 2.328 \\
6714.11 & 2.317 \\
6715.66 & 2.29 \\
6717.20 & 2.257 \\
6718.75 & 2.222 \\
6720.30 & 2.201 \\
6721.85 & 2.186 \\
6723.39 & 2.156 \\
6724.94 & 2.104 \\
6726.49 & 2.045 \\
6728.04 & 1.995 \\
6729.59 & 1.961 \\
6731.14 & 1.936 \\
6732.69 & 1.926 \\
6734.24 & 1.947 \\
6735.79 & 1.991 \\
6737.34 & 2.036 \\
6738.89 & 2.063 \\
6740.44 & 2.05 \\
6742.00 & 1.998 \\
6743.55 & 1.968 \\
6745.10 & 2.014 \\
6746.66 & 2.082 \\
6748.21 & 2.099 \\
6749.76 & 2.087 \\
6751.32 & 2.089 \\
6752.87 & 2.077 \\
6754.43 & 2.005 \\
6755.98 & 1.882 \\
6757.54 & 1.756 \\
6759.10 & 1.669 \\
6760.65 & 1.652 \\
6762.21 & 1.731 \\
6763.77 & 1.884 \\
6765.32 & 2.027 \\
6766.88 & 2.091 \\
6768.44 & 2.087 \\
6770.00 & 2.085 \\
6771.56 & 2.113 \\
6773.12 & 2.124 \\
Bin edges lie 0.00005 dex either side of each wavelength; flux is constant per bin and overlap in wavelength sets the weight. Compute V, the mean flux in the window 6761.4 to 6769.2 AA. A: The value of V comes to 1.96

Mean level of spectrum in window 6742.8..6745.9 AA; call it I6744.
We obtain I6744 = 1.99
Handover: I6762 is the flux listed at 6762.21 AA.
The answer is 1.731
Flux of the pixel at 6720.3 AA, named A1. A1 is 2.201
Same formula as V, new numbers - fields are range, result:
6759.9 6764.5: 1.75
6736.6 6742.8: 2.04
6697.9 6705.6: 2.04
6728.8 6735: 1.94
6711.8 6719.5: 2.28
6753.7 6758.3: 1.88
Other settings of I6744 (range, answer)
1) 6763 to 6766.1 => 1.96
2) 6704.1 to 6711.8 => 2.19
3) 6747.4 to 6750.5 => 2.1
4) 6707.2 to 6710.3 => 2.22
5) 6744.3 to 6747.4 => 2.04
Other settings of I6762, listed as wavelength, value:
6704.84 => 2.083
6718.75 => 2.222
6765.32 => 2.027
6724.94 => 2.104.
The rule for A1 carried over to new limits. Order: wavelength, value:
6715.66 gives 2.29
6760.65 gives 1.652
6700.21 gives 2.02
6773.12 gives 2.124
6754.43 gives 2.005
